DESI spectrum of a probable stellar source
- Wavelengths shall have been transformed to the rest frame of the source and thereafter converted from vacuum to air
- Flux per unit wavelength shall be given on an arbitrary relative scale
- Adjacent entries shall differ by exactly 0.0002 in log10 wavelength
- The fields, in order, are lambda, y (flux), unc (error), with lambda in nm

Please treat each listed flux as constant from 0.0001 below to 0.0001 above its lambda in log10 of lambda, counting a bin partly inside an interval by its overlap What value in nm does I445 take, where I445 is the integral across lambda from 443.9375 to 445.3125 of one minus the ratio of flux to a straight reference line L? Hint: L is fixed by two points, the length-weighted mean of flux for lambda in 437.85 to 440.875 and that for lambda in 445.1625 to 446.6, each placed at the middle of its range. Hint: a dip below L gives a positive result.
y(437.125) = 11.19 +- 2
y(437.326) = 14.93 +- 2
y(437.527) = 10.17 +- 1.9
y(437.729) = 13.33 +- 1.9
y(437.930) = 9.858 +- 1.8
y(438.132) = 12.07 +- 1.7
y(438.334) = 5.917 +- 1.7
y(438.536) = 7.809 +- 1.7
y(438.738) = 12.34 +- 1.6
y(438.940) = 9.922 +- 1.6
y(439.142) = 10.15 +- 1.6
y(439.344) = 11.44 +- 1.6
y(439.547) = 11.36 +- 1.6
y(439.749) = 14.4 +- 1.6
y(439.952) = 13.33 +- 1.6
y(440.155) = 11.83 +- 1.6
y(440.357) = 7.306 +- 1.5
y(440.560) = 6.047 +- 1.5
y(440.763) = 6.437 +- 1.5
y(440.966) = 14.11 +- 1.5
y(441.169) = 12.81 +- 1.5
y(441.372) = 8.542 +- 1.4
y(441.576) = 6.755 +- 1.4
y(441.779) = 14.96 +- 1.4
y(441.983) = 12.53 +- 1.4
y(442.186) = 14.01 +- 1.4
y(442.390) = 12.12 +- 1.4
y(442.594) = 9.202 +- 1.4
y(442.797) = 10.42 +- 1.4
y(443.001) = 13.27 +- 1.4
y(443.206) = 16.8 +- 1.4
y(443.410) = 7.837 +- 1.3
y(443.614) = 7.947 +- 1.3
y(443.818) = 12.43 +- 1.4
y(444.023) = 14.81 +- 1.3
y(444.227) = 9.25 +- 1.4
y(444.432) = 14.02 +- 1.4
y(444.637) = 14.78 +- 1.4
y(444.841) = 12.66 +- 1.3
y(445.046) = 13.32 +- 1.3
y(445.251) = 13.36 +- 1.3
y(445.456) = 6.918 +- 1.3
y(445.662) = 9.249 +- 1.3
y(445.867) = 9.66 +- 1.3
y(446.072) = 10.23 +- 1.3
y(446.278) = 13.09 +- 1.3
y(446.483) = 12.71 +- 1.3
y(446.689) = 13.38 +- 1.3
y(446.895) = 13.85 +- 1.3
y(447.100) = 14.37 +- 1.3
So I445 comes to -0.329 nm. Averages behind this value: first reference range 10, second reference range 10.7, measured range 13.2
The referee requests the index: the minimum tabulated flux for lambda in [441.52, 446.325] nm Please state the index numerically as 6.755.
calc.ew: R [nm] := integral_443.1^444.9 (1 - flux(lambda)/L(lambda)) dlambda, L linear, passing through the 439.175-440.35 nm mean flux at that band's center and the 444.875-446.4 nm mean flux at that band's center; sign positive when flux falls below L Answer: -0.17 nm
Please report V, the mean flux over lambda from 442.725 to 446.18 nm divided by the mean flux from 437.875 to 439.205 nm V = 1.19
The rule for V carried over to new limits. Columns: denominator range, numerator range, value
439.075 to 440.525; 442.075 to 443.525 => 1.07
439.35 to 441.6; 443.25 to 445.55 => 1.12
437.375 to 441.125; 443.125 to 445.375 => 1.18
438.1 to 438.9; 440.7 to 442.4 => 1.22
